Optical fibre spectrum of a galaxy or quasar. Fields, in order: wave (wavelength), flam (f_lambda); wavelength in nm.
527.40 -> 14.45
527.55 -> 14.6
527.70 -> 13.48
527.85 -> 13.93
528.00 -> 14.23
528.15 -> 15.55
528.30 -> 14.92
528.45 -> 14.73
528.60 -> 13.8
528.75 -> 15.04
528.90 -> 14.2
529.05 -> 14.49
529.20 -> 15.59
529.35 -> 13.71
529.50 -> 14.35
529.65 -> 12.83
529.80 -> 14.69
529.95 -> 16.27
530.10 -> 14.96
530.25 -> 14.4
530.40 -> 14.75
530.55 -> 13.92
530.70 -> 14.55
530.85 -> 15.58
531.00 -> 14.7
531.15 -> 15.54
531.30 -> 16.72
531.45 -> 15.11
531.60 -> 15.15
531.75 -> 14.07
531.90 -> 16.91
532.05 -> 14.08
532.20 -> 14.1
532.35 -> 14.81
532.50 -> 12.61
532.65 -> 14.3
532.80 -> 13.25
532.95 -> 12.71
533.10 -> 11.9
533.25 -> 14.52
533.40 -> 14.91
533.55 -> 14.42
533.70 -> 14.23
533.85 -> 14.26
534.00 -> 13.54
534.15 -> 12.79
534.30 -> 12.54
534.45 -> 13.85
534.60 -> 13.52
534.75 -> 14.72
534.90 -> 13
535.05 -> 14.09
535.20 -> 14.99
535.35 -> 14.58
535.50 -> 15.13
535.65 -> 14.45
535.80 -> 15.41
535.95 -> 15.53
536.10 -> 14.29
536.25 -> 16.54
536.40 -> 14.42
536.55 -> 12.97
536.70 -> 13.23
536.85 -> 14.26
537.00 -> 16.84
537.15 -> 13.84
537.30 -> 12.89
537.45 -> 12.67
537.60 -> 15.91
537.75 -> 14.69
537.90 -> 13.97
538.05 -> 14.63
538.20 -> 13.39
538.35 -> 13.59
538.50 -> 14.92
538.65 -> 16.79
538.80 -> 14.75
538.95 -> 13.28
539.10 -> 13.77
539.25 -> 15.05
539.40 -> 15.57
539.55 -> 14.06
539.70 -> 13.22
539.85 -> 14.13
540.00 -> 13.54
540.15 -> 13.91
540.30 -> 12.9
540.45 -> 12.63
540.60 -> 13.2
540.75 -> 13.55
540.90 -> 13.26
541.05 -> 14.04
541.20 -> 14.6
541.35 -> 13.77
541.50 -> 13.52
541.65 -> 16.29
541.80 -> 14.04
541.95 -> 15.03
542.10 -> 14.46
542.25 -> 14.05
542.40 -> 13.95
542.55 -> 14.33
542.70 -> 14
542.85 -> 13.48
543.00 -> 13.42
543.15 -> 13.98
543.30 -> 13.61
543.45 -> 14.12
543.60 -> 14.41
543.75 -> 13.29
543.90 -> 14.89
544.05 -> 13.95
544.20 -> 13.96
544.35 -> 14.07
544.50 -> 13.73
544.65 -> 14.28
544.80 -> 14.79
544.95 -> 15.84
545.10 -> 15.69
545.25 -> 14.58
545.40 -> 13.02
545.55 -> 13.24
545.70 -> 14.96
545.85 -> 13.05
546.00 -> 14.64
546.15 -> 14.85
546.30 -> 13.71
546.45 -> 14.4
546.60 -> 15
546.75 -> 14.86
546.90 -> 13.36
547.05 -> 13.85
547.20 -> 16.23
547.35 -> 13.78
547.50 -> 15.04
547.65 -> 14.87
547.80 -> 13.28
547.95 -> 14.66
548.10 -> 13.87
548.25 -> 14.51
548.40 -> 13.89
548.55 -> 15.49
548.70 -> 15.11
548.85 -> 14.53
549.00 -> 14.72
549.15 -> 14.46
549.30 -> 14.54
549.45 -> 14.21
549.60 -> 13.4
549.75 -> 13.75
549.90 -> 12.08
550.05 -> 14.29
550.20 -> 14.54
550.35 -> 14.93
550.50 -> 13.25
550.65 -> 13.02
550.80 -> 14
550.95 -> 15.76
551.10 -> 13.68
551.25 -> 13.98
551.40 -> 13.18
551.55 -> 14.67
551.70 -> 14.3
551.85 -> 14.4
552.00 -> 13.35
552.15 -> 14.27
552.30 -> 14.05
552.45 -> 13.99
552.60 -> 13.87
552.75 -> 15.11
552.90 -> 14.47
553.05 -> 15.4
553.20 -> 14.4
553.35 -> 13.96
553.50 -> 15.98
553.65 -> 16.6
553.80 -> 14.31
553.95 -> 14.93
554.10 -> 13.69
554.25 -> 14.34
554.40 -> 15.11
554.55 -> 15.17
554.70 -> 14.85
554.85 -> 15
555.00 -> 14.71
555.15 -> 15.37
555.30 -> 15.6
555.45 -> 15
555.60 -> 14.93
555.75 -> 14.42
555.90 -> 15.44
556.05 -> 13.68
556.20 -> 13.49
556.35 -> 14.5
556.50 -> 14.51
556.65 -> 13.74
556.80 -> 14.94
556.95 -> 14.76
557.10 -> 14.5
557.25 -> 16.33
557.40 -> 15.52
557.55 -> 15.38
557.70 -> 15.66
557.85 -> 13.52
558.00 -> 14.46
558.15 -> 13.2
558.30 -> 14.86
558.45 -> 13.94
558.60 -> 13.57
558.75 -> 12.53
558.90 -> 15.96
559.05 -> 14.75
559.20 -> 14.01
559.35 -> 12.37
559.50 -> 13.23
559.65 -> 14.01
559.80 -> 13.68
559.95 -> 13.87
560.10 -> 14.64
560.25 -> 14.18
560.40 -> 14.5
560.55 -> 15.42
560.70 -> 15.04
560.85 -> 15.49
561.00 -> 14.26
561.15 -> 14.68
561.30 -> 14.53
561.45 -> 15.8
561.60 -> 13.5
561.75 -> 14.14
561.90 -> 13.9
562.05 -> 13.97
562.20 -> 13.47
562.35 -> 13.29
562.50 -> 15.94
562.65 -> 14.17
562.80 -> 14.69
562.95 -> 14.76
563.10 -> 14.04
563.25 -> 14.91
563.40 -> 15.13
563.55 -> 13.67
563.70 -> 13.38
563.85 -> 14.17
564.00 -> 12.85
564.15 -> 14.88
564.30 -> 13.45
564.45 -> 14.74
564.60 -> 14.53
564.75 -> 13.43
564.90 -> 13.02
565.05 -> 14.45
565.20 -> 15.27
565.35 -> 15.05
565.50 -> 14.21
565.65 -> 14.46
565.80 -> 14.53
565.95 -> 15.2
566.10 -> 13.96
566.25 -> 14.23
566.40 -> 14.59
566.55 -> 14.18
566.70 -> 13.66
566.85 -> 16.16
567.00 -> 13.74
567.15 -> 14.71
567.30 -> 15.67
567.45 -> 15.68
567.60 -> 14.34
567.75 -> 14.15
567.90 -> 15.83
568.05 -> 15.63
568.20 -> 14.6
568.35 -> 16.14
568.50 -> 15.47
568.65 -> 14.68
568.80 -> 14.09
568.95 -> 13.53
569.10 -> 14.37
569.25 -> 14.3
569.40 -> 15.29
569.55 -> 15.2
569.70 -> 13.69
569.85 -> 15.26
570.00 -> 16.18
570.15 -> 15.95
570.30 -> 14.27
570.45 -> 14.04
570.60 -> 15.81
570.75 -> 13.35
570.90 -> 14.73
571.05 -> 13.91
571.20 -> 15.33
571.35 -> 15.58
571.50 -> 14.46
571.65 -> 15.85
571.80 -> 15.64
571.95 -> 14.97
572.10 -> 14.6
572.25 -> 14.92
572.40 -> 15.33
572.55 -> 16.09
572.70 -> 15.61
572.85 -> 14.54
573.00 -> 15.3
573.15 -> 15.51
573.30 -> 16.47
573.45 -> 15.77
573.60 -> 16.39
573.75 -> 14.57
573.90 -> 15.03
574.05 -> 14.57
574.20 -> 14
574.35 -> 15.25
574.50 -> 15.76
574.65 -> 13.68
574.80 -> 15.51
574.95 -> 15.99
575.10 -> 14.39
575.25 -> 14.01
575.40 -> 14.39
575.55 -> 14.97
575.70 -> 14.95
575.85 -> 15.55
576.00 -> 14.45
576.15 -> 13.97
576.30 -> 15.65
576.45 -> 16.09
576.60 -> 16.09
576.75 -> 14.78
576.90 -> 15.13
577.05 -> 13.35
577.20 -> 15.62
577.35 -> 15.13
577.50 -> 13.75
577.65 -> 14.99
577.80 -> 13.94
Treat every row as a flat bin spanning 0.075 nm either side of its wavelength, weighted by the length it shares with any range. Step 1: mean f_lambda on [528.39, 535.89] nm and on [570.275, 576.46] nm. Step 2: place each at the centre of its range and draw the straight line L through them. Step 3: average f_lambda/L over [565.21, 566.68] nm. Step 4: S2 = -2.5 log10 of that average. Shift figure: 0.031 mag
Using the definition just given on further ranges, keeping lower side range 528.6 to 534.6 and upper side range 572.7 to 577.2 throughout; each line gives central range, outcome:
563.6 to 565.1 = 0.08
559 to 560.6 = 0.06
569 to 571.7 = 0.01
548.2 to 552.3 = 0.04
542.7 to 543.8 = 0.06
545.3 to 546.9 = 0.03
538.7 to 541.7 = 0.04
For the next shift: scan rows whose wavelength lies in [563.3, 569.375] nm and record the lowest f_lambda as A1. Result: 12.85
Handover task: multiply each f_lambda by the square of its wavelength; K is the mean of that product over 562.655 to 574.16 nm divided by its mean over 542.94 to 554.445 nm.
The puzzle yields 1.11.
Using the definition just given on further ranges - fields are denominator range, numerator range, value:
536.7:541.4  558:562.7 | 1.09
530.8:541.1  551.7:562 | 1.10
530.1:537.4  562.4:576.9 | 1.18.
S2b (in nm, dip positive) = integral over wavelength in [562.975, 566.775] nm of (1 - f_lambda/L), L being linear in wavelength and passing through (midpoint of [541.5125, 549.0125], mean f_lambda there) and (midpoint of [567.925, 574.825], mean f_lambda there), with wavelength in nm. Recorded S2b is 0.16 nm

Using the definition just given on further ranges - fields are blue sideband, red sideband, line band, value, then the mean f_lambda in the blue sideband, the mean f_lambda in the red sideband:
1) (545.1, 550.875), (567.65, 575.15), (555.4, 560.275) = 0.07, 14.2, 15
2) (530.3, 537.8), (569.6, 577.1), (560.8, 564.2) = 0.12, 14.4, 15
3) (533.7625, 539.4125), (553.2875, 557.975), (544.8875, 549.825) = 0.07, 14.3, 14.8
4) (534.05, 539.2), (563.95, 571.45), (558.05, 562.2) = 0.10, 14.3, 14.7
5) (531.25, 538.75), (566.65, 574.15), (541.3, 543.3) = 0.04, 14.3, 15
